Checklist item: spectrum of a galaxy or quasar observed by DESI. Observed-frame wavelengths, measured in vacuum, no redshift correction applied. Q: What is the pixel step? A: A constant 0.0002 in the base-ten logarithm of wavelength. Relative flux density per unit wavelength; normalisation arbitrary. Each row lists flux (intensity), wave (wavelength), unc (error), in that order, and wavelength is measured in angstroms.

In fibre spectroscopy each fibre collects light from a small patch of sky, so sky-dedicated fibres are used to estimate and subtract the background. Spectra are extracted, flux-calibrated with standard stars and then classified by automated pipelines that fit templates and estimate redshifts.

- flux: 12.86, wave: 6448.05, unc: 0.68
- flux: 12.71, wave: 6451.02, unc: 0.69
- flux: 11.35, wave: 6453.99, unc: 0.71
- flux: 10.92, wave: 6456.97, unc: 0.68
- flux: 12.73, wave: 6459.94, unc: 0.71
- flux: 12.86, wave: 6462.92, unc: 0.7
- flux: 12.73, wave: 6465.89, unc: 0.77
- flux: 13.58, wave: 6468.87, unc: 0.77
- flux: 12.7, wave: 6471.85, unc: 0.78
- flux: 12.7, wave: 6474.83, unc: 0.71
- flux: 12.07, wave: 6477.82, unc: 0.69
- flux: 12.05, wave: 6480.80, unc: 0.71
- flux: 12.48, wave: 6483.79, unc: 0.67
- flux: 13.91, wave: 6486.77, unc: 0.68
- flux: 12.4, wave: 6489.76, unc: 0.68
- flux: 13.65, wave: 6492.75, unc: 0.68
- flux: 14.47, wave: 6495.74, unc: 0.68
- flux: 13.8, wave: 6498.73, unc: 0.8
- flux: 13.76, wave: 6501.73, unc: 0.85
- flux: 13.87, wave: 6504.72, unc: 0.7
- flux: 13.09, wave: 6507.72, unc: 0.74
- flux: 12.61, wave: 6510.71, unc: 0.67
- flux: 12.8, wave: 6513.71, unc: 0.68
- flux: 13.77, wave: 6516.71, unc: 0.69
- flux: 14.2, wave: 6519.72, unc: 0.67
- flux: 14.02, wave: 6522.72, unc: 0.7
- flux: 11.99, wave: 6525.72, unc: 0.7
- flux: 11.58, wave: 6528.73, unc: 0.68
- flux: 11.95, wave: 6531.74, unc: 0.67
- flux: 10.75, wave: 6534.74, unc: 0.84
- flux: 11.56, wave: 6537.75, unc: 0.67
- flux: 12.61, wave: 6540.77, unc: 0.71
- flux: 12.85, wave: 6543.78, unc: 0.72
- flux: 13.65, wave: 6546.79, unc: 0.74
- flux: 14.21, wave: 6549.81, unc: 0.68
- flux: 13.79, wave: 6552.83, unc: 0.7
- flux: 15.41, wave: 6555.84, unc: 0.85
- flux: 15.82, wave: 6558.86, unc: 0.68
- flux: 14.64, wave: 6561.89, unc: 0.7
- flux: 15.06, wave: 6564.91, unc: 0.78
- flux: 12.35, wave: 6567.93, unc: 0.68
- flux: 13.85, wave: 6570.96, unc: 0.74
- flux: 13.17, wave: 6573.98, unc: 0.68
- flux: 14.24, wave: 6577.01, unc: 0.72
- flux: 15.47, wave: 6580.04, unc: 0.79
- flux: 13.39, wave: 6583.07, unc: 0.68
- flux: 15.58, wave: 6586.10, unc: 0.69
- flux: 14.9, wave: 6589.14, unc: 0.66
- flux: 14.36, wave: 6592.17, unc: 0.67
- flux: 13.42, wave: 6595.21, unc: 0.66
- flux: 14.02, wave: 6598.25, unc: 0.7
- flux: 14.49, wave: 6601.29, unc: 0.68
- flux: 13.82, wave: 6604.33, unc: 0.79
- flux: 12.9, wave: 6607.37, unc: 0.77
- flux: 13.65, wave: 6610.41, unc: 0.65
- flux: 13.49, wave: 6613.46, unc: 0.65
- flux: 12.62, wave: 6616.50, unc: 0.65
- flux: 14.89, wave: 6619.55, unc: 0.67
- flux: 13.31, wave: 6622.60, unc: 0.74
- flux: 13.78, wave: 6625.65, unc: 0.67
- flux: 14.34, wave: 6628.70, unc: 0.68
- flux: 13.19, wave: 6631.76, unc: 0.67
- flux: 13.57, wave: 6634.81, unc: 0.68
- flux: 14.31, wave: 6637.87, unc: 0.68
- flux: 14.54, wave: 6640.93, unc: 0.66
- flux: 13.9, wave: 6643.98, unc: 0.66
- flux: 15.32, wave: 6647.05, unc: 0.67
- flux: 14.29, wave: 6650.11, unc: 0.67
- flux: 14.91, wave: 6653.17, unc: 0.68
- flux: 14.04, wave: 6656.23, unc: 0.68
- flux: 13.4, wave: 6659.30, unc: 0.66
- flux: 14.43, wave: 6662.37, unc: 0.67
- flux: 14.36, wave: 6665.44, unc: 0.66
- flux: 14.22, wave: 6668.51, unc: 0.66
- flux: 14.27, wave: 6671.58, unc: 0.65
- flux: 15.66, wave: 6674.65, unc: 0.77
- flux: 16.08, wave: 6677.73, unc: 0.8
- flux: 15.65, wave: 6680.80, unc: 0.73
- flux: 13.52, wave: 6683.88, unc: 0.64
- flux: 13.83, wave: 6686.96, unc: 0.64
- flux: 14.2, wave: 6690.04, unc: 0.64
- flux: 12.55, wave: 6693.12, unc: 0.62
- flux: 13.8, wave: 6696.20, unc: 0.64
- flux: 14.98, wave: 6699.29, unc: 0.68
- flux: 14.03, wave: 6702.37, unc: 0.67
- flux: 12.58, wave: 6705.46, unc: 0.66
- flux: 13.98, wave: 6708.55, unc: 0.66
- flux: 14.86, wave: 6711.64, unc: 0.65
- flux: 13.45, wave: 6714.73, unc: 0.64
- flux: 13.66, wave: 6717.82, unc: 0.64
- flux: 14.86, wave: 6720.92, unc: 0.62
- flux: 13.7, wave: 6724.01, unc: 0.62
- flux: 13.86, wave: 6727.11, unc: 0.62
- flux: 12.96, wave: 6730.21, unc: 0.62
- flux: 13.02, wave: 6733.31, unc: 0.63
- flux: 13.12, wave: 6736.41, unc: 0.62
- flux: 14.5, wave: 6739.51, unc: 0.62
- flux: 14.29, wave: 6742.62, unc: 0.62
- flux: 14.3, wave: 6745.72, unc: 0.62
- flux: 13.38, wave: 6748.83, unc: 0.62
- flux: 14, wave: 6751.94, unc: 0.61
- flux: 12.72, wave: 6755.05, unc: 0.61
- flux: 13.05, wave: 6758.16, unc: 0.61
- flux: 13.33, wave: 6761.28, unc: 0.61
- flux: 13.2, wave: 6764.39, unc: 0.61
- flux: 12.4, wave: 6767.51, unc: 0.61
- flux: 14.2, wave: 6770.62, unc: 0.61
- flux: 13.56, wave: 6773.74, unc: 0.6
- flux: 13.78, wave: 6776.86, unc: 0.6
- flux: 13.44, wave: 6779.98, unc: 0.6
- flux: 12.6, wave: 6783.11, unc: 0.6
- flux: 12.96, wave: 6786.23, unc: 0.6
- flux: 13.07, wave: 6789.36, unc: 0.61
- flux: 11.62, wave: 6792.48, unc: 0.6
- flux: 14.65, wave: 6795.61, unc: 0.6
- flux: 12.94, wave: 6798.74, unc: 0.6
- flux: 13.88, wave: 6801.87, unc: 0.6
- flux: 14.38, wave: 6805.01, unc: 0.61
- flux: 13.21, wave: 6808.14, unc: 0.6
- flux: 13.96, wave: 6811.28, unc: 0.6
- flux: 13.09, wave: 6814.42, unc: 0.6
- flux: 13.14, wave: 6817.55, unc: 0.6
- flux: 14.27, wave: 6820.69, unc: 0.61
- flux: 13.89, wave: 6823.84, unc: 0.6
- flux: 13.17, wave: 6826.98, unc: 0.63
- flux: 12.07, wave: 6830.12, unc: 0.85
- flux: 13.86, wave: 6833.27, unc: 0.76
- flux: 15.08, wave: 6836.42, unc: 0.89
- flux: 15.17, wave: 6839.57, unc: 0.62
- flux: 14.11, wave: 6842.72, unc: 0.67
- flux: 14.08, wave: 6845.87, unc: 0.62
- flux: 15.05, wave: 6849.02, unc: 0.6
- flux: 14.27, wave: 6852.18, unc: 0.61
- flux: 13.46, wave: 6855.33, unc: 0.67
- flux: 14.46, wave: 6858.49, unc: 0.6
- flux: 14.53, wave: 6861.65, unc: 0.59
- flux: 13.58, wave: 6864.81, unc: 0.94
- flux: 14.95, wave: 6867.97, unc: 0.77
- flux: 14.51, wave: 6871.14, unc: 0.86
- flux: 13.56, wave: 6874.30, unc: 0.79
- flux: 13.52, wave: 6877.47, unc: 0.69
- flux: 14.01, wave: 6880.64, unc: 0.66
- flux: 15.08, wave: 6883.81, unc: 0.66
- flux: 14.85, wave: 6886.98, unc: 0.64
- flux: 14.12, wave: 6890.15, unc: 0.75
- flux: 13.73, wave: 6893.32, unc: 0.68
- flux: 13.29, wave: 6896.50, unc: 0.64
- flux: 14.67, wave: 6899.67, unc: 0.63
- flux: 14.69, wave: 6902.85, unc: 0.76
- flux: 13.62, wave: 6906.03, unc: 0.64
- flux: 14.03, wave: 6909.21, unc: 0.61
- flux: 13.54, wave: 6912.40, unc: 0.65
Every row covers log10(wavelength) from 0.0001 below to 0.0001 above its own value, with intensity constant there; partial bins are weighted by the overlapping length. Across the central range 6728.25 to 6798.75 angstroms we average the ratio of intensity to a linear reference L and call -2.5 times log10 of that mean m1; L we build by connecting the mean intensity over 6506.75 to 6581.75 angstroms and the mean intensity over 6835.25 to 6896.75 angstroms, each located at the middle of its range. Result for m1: 0.05 mag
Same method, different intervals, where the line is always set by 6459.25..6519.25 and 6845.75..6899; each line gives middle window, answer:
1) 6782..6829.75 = 0.051 mag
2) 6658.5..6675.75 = -0.061 mag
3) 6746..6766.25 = 0.043 mag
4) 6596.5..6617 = -0.013 mag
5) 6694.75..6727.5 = -0.019 mag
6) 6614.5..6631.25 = -0.020 mag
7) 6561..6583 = -0.055 mag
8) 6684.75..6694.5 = 0.011 mag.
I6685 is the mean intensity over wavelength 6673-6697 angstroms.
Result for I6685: 14.4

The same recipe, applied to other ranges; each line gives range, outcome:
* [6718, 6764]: 13.6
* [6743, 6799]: 13.3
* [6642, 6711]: 14.3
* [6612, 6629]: 13.7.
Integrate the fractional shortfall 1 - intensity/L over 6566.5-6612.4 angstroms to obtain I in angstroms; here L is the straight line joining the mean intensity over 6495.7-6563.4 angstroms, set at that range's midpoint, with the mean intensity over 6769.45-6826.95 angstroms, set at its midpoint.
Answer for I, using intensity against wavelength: -2.09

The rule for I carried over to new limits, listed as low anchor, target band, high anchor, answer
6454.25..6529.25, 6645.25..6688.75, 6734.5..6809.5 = -4.2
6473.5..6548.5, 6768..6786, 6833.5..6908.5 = 0.7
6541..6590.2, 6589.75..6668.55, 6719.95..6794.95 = -0.2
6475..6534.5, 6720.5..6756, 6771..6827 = -0.9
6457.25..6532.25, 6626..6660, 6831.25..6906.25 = -1.7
